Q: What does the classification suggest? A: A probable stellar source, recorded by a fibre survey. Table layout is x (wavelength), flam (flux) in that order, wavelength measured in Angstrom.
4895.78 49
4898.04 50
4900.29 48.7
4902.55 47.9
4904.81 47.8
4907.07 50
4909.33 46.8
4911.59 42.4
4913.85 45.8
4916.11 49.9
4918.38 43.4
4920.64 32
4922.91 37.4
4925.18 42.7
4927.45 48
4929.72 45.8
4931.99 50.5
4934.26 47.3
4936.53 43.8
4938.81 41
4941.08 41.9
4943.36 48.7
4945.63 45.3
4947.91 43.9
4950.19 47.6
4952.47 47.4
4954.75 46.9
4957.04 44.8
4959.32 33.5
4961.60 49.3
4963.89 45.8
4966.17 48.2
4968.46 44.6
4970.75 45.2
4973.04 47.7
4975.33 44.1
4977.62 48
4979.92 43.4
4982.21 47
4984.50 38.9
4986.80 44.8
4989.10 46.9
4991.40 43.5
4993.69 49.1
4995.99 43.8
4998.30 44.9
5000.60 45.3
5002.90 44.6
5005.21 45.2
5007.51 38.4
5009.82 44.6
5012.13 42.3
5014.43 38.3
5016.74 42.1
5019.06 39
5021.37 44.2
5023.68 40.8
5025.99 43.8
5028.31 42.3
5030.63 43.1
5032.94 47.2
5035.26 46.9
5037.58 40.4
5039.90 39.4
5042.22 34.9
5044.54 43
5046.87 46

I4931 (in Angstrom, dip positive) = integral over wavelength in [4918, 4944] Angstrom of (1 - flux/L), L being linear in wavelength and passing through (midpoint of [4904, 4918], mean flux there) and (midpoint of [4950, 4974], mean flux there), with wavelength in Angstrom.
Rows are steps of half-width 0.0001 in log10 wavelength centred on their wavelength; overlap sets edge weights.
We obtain 1.6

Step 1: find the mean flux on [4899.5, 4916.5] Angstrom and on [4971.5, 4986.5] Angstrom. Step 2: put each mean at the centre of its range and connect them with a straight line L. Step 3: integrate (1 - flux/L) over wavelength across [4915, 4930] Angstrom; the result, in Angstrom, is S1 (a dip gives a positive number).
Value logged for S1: 1.4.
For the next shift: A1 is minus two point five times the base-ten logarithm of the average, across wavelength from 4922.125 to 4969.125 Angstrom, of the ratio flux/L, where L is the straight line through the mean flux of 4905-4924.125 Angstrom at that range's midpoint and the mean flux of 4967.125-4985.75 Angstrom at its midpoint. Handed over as -0.02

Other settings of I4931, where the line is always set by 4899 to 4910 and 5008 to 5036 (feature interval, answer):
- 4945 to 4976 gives 0.22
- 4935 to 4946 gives 0.57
